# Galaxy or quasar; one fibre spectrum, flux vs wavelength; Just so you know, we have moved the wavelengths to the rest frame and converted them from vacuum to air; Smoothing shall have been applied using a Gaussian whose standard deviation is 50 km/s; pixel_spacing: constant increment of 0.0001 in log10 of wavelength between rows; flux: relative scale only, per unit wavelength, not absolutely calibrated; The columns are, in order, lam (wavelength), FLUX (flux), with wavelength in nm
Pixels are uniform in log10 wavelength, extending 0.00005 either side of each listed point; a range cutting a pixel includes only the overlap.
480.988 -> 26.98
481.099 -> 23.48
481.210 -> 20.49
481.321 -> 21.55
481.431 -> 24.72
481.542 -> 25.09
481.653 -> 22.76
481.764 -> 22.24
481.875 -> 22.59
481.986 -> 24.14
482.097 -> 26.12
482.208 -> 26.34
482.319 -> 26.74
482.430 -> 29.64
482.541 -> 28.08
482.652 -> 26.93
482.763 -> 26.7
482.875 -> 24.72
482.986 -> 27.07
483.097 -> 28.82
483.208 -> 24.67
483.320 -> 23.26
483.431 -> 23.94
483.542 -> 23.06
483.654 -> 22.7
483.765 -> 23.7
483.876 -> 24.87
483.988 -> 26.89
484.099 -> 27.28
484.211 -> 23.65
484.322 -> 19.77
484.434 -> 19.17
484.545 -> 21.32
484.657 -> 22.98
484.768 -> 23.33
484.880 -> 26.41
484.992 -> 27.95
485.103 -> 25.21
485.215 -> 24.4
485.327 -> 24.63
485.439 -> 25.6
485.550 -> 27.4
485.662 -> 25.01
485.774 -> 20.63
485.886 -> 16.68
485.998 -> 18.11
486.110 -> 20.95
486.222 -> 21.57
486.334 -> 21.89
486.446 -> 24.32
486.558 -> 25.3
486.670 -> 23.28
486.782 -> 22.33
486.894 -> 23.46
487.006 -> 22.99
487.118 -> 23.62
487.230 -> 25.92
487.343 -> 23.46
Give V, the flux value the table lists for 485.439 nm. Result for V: 25.6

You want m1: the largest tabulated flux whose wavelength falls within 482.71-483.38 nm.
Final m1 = 28.82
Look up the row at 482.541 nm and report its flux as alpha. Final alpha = 28.08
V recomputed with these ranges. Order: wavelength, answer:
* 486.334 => 21.89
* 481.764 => 22.24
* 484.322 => 19.77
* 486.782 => 22.33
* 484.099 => 27.28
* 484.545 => 21.32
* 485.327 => 24.63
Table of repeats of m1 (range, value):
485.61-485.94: 25.01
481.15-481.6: 25.09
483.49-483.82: 23.7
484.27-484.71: 22.98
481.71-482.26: 26.34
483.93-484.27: 27.28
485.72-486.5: 24.32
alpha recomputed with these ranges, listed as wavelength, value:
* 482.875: 24.72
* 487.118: 23.62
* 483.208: 24.67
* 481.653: 22.76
